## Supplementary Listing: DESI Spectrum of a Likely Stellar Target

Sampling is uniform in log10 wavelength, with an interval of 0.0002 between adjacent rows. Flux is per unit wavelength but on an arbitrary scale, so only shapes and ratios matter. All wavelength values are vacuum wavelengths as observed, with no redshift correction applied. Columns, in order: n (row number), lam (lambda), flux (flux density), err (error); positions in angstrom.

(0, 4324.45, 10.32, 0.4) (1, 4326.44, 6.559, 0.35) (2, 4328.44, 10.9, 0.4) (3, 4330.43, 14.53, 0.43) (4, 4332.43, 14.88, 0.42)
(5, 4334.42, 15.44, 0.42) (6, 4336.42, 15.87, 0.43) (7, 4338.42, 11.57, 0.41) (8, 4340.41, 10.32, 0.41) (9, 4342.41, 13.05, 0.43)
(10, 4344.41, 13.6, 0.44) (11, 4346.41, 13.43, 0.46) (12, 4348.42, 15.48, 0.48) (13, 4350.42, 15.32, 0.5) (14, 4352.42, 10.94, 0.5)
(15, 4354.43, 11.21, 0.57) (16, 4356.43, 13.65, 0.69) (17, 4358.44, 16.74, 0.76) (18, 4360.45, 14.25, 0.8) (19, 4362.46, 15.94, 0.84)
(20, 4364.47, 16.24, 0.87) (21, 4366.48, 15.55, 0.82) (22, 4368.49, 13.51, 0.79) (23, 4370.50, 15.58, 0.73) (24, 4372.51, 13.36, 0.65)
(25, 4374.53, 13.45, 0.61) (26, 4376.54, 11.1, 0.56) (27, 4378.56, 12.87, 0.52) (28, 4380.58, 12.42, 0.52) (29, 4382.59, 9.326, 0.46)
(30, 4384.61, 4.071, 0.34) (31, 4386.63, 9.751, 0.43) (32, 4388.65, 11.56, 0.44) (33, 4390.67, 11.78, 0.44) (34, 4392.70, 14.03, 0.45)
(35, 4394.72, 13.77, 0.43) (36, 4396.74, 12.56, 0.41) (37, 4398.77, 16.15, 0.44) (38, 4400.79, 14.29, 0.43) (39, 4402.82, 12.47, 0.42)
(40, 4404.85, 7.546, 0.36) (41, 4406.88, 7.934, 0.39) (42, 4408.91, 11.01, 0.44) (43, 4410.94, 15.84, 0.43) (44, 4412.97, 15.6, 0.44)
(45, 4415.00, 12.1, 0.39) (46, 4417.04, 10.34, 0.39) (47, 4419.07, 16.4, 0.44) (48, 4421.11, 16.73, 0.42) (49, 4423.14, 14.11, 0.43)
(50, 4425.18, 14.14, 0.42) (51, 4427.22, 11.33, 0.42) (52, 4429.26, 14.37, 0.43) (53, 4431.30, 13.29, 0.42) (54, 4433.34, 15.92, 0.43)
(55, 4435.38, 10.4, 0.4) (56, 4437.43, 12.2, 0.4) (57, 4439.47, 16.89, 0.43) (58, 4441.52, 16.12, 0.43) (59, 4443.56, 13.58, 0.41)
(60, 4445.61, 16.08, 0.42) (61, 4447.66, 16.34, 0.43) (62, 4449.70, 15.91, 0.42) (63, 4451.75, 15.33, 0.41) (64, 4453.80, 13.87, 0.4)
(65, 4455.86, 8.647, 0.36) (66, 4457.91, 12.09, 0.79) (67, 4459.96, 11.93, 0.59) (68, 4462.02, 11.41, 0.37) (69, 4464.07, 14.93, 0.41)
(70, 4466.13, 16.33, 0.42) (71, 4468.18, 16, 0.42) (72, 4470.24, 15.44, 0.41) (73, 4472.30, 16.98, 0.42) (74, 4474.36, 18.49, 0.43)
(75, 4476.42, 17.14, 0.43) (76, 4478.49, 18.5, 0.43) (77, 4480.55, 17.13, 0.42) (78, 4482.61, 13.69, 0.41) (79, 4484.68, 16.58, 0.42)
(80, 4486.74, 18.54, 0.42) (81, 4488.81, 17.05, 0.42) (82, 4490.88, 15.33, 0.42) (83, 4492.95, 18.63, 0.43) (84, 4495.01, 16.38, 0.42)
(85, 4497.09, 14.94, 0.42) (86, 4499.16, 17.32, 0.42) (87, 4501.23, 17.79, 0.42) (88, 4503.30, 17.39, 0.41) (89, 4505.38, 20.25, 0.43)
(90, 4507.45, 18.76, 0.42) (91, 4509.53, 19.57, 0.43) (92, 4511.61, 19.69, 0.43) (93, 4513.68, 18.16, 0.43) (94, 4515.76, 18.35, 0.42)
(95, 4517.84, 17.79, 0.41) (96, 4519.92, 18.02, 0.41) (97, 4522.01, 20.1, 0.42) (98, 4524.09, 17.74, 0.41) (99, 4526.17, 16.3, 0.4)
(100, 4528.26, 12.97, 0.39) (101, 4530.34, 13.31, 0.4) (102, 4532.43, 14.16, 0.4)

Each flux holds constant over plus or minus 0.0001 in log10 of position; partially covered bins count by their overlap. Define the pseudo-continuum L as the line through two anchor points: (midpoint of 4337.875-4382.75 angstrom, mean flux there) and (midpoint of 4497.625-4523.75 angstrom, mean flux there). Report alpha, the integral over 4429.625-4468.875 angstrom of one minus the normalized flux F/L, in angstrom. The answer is 5.7 angstrom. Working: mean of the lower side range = 13.5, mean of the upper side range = 18.5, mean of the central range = 14.1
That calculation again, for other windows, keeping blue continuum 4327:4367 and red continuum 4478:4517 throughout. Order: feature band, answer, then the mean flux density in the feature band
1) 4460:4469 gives 1.30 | 14.3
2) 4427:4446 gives 2.37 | 14.1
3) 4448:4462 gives 2.96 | 13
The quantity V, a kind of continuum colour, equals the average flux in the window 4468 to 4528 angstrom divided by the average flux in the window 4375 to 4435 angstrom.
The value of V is 1.4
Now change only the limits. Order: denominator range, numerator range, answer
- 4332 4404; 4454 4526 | 1.26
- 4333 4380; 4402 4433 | 0.94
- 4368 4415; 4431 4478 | 1.20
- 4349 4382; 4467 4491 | 1.21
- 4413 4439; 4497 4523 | 1.36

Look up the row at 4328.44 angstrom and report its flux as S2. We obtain 10.9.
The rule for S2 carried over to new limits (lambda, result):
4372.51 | 13.36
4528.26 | 12.97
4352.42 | 10.94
